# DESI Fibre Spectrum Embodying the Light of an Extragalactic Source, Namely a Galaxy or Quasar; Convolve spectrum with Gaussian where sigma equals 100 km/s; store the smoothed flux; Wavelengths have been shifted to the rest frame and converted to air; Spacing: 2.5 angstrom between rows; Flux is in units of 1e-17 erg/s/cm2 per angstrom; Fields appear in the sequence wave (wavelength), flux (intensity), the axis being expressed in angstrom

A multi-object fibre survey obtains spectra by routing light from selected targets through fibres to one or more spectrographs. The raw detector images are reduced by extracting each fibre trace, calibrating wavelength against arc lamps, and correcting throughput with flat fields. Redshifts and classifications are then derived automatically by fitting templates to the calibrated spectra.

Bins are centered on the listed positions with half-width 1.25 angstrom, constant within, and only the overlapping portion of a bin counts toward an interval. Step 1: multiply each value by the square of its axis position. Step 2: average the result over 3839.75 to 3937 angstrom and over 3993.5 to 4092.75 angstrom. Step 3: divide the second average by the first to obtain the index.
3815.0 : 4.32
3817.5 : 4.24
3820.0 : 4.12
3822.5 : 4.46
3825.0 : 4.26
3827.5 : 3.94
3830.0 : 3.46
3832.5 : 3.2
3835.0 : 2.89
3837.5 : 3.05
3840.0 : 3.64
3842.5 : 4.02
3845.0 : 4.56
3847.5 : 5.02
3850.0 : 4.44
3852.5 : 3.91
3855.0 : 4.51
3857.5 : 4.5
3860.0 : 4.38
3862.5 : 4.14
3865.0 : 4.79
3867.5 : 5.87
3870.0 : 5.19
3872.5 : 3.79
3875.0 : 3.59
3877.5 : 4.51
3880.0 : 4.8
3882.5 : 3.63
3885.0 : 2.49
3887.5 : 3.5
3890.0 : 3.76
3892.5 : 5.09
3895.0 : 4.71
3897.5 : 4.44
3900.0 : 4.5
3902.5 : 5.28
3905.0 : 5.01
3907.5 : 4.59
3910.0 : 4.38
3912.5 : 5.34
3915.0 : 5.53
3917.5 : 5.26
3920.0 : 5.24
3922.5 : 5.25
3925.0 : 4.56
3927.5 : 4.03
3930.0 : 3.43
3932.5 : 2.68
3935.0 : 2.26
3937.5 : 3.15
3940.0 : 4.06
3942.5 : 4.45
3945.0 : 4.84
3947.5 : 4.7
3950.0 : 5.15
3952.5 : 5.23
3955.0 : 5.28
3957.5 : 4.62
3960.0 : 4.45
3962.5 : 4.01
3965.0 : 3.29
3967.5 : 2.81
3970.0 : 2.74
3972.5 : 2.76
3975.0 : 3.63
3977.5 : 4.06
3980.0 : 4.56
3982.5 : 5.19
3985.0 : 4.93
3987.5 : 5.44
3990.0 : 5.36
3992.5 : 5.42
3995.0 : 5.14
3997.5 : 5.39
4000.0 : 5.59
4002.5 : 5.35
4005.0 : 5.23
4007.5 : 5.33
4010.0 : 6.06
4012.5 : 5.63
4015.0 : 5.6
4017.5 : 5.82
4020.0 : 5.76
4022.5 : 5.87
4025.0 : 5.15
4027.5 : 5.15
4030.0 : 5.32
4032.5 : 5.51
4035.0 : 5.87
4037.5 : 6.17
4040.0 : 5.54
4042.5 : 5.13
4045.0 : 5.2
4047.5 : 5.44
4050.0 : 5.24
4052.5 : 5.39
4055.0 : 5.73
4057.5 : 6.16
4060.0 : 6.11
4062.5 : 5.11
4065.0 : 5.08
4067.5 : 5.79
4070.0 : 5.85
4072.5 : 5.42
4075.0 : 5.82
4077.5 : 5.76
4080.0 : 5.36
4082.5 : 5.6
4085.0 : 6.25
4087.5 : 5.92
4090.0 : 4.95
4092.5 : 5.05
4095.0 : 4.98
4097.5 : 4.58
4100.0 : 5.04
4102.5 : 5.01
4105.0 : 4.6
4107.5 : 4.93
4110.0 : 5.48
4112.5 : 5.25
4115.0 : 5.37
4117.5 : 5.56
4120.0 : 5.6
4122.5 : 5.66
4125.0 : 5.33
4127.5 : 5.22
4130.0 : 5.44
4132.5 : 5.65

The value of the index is 1.4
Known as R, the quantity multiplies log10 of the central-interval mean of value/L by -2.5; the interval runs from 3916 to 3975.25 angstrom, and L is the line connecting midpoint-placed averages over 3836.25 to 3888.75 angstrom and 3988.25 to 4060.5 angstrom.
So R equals 0.19 mag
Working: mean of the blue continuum 4.21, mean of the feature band 4.09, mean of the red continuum 5.53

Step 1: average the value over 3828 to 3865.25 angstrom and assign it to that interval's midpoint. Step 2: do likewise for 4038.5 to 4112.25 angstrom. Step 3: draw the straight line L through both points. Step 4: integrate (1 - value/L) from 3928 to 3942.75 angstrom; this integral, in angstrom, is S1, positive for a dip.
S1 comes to 4.1 angstrom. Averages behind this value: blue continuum 4.01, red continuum 5.4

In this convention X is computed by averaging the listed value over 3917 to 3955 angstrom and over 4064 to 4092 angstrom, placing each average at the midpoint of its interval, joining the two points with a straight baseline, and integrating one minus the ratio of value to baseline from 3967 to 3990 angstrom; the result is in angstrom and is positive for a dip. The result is 2.8 angstrom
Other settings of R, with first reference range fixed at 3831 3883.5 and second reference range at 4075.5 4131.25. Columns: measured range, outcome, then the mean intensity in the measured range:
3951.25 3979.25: 0.198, 3.91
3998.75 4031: -0.126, 5.53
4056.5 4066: -0.098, 5.61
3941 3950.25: -0.027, 4.73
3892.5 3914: -0.092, 4.81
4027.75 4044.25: -0.110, 5.55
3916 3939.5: 0.132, 4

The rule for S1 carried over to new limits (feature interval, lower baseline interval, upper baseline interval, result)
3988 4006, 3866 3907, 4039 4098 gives -1.1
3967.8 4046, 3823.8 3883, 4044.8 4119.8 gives -1.8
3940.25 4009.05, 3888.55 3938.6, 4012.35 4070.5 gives 4.8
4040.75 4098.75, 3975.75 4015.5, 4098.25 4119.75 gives -3.2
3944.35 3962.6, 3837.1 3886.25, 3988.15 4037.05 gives 0.7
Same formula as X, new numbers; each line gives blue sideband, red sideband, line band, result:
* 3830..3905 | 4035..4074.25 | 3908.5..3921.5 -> -1.7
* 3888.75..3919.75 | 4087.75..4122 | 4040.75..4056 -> -0.9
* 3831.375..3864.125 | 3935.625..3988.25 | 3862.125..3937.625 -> -4.6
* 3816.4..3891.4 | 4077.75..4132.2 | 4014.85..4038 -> -3.2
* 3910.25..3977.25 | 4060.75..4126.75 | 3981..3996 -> -2.3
